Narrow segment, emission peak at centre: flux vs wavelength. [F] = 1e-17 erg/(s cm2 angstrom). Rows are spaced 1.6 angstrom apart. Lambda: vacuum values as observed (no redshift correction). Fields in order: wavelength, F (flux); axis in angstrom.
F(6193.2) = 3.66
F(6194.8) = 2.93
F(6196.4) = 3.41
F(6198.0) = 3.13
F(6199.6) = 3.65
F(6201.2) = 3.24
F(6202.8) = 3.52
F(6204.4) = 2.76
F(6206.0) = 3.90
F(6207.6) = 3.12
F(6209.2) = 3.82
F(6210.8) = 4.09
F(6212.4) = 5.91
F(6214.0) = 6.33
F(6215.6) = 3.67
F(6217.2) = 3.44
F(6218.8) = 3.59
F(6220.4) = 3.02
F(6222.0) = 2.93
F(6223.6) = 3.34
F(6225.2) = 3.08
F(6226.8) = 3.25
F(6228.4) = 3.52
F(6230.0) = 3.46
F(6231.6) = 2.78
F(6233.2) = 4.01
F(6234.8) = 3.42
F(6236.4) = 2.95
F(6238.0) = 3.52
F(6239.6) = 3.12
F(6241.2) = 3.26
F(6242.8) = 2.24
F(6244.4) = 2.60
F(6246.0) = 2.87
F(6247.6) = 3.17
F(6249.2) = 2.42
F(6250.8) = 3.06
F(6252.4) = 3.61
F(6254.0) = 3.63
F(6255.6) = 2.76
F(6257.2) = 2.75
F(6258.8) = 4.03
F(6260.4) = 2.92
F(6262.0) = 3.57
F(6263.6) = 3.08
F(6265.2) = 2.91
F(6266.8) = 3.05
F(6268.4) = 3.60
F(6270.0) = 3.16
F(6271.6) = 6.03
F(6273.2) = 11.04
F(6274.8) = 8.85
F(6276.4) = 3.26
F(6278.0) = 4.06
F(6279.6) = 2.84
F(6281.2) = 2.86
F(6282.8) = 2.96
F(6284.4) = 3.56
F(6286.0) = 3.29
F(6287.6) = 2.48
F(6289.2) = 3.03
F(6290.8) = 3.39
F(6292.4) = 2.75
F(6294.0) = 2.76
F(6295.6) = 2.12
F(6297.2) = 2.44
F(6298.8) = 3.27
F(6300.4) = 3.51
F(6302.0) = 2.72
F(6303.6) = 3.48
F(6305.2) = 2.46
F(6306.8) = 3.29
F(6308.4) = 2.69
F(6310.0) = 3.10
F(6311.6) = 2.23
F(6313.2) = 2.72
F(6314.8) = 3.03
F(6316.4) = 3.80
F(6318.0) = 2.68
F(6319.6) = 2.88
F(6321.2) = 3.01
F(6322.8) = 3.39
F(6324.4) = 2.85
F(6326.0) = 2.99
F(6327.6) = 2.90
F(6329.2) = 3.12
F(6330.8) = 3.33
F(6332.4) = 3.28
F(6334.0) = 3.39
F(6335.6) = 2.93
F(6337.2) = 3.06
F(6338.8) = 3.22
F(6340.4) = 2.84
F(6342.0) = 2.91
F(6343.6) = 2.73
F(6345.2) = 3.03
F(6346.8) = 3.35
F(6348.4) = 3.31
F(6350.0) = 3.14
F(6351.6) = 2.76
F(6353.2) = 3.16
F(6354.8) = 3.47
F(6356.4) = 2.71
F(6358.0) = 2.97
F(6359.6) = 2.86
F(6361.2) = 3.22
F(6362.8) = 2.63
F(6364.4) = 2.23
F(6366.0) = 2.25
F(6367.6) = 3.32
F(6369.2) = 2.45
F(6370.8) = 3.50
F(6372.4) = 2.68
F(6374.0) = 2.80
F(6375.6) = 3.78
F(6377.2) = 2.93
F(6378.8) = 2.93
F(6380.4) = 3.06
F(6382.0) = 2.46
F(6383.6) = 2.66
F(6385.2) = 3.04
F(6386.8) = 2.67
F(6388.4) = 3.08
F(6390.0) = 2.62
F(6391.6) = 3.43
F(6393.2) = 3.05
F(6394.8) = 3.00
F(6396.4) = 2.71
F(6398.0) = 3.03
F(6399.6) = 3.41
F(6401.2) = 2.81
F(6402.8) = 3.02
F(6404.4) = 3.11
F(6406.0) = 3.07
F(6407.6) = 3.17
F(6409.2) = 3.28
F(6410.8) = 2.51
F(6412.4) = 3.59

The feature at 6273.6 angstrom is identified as [O III]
